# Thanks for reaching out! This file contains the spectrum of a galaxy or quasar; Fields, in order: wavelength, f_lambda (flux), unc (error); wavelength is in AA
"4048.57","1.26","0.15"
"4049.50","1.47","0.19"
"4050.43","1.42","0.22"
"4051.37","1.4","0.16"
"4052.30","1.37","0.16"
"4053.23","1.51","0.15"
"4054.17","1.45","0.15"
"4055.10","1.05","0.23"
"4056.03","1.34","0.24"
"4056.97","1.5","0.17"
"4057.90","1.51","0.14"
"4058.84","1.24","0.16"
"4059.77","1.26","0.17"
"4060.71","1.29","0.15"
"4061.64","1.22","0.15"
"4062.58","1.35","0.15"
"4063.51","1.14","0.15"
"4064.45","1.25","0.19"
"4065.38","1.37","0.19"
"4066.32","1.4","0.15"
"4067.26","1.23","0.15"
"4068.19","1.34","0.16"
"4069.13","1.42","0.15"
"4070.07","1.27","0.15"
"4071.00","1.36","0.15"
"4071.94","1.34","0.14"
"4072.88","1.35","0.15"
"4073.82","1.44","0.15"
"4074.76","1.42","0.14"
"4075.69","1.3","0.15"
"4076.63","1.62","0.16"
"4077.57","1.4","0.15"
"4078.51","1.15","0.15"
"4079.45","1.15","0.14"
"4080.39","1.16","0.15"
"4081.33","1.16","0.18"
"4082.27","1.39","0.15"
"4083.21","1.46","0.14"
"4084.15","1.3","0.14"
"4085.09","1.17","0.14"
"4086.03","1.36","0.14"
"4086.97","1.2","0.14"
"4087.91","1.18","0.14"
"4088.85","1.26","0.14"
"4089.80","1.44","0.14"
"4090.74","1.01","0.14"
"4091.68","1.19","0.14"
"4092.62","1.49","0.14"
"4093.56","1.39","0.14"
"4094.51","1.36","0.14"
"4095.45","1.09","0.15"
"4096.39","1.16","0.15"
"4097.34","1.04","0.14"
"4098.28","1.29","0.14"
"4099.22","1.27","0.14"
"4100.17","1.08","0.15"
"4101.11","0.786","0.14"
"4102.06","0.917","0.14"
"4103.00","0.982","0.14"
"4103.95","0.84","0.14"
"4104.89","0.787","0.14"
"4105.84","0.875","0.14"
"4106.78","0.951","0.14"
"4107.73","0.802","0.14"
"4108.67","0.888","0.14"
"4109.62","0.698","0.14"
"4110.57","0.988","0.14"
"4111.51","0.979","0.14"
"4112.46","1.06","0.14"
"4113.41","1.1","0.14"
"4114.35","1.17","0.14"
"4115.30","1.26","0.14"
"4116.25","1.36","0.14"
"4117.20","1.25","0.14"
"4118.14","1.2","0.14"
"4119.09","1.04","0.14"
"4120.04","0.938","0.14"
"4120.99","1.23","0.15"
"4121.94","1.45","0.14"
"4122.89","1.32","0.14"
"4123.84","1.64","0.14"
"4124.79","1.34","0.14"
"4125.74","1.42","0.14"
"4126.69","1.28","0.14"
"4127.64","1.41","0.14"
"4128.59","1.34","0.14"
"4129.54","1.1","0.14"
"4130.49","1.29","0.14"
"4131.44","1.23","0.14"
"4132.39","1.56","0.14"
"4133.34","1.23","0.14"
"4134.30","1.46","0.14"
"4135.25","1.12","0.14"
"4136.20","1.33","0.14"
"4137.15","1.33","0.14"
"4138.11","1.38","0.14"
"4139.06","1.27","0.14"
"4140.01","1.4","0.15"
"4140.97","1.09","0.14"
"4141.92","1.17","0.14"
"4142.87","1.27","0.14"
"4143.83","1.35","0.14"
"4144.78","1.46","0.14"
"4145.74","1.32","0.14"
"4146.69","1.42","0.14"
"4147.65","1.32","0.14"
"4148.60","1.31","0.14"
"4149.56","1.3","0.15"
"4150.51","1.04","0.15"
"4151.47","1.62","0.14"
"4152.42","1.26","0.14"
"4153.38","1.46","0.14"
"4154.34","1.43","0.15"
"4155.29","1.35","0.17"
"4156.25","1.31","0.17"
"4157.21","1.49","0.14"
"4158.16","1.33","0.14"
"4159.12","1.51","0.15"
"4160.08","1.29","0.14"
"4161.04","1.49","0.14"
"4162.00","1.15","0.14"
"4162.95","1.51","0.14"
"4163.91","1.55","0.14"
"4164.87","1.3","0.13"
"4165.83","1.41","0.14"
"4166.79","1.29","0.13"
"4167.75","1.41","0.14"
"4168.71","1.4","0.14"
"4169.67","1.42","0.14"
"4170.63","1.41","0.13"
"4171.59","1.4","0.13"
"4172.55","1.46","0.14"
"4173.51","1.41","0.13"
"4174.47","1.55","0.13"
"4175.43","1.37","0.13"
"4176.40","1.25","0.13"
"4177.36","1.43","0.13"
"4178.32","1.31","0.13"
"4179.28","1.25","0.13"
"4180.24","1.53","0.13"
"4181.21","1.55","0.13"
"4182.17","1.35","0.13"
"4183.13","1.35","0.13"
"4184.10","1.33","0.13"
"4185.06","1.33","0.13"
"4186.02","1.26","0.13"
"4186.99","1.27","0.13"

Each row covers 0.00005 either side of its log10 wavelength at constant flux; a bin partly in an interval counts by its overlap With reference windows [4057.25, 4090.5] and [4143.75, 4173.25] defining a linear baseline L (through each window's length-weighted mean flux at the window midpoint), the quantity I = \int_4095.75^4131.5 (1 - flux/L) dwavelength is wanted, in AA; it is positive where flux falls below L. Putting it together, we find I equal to 5.85 AA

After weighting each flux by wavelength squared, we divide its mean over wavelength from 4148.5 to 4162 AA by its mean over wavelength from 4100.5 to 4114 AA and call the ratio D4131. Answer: 1.5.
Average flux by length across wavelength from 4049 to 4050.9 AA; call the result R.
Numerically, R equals 1.44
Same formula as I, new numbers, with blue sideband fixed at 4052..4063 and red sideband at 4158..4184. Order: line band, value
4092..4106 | 2.7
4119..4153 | 1.7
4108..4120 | 2.6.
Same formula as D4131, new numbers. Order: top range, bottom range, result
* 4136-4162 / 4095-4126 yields 1.25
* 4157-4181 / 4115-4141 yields 1.10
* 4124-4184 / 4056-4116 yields 1.17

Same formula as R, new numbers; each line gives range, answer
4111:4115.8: 1.11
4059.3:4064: 1.25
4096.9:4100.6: 1.17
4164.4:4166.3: 1.35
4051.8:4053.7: 1.44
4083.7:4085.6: 1.24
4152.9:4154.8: 1.44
